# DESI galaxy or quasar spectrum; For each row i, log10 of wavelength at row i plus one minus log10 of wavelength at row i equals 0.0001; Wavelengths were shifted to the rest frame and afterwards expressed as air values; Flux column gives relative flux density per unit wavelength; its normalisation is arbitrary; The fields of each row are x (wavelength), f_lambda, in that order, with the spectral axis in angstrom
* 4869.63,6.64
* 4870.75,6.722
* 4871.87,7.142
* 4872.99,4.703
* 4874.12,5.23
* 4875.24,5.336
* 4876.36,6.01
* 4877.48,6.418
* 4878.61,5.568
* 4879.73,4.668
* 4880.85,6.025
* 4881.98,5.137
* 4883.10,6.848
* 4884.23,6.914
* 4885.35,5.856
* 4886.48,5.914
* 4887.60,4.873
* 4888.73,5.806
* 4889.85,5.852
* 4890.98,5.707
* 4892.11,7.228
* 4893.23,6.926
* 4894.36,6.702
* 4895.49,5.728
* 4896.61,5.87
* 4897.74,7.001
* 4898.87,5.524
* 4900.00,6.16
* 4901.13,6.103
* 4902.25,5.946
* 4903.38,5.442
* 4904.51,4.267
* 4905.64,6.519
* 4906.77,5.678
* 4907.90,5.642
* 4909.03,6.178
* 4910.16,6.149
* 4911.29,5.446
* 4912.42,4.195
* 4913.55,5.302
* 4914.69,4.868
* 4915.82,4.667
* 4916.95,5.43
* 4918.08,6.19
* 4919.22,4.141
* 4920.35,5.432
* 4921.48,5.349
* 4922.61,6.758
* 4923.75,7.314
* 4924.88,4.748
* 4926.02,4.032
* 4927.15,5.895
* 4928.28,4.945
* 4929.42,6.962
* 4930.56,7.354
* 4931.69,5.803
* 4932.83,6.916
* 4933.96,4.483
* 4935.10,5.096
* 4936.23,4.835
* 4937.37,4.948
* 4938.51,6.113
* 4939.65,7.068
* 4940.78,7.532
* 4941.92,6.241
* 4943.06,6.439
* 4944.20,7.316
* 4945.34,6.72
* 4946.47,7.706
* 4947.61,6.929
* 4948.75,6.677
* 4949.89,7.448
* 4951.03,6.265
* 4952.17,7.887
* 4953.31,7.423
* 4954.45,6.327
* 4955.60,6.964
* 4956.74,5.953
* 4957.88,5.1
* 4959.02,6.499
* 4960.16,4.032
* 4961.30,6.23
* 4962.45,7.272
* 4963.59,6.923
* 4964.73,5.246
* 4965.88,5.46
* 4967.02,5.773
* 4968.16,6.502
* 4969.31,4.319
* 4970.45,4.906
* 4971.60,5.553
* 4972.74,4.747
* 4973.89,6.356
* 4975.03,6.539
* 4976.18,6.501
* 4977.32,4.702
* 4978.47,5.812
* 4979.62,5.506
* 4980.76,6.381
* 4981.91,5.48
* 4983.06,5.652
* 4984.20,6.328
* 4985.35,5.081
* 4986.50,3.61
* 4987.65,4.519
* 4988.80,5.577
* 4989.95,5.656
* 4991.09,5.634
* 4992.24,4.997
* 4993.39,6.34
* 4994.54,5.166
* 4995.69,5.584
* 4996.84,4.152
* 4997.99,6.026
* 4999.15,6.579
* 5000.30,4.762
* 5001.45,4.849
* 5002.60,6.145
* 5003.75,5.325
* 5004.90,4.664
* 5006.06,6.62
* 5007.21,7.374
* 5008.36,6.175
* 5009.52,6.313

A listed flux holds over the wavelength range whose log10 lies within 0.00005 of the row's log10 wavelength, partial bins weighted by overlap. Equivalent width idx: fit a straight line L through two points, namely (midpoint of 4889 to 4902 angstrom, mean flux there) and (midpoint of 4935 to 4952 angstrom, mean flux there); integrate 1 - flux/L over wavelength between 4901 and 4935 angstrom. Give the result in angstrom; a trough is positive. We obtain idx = 4.3 angstrom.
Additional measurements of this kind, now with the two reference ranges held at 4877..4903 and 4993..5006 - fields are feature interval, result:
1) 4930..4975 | -3.9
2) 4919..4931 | 0.2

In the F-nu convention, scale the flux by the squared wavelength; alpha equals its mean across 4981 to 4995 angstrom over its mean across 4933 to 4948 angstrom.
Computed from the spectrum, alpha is 0.87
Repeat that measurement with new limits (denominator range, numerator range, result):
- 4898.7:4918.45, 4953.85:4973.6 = 1.06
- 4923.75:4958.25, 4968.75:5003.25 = 0.88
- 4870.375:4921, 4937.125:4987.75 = 1.09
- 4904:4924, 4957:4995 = 1.04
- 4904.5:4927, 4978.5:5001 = 1.03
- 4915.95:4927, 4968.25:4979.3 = 1.03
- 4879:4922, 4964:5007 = 1.00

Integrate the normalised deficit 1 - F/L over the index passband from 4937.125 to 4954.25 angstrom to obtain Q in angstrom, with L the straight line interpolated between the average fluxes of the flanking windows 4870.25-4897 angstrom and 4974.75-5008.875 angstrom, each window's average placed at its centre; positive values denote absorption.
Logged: -3.4 angstrom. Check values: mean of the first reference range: 5.97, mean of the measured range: 6.87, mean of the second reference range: 5.58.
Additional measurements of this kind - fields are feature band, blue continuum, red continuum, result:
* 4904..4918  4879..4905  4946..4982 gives 1.38 angstrom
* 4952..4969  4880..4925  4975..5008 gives -1.59 angstrom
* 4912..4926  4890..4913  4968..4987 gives 1.20 angstrom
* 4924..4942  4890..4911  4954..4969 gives 0.54 angstrom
